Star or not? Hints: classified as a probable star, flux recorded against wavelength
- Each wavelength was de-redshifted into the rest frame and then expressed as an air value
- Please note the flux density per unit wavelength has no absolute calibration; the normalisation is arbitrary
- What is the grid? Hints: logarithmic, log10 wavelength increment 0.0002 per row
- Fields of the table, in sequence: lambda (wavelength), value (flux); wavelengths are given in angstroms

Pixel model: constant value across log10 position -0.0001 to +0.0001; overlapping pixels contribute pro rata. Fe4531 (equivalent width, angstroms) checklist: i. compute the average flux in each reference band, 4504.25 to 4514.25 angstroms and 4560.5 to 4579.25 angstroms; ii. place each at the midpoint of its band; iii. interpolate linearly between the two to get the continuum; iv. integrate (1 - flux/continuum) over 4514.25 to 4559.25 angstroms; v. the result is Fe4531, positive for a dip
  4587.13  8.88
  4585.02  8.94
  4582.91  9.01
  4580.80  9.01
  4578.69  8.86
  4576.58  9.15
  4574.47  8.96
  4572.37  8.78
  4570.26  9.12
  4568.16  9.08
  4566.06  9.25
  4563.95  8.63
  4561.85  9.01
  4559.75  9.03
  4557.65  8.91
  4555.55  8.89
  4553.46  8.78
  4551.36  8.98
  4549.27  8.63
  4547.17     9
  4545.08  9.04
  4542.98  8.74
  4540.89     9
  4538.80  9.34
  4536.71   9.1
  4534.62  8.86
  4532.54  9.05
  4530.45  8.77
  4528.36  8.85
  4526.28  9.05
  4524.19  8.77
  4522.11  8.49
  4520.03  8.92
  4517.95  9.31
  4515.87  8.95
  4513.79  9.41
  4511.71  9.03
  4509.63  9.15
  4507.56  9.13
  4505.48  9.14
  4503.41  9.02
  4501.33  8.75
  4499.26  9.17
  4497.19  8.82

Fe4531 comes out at 0.7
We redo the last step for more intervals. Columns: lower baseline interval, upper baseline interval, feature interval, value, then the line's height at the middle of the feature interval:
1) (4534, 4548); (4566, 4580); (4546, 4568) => 0.23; 9.01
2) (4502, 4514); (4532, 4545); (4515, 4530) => 0.28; 9.07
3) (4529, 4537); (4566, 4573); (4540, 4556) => 0.17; 8.98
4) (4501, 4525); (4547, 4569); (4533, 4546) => -0.08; 8.96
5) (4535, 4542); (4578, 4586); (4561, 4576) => 0.05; 9.01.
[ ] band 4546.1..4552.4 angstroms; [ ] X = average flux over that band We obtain 8.88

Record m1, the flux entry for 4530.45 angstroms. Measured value 8.77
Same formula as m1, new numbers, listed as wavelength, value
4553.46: 8.78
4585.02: 8.94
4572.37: 8.78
